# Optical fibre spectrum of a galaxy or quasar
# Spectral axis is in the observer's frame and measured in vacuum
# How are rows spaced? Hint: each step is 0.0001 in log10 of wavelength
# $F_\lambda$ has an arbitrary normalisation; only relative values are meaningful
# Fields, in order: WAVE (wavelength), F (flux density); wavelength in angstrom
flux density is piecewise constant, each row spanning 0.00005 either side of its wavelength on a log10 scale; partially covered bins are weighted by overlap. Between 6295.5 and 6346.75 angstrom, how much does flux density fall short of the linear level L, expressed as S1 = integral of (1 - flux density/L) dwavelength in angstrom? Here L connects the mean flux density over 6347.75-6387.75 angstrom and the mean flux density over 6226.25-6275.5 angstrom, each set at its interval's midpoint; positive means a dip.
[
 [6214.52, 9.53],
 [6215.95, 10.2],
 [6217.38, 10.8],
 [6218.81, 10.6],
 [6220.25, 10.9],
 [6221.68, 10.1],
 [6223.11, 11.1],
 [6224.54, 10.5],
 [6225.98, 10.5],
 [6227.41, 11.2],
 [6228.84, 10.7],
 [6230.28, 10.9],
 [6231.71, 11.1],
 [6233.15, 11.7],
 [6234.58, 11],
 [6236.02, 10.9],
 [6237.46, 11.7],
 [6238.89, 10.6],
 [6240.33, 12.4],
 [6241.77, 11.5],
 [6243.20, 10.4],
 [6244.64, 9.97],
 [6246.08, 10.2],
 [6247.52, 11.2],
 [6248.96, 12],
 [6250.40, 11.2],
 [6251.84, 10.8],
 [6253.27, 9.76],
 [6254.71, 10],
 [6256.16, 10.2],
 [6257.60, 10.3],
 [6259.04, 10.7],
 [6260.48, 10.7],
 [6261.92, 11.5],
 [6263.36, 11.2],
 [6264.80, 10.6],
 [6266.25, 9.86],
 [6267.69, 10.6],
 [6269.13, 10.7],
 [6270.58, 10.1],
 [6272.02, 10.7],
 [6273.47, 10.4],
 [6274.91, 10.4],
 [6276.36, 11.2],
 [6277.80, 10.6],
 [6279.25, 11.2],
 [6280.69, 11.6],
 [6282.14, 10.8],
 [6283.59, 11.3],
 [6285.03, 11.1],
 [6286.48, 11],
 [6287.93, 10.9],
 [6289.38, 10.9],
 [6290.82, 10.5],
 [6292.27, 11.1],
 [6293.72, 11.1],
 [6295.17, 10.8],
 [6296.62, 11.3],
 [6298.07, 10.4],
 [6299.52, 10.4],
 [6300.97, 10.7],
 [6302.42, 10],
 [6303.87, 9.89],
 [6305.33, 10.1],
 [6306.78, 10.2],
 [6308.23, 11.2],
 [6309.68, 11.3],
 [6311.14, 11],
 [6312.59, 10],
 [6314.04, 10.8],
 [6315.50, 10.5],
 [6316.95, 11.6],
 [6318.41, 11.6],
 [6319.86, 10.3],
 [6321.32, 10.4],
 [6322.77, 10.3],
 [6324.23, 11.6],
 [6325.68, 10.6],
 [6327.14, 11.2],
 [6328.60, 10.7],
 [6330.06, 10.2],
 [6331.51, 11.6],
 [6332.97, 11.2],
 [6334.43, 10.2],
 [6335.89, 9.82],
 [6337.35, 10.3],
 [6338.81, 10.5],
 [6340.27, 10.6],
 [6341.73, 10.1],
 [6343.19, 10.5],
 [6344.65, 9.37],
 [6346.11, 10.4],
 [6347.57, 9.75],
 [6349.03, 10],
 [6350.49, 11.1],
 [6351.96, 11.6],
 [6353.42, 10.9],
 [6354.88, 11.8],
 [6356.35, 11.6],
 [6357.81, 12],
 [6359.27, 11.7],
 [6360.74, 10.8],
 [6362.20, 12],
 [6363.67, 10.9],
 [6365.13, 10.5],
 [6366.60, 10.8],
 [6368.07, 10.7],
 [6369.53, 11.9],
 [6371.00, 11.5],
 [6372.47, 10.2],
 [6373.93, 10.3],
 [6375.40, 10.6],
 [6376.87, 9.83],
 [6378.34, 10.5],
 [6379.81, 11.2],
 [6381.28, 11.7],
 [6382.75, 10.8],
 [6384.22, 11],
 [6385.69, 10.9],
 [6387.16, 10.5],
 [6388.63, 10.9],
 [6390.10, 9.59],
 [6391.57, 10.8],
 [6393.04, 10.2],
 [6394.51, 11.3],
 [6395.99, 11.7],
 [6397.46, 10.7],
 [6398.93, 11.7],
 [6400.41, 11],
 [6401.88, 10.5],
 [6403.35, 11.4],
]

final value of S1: 1.5 angstrom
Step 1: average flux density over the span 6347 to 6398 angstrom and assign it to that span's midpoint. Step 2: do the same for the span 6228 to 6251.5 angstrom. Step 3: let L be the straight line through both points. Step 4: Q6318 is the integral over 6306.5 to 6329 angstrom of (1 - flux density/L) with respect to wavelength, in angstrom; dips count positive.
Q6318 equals 0.3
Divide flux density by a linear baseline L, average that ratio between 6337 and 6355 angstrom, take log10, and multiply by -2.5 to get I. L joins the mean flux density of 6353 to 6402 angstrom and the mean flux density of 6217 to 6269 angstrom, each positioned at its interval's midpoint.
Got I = 0.04 mag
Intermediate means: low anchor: 10.8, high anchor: 11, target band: 10.5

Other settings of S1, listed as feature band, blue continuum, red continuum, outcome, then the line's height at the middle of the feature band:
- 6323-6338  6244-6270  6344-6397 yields 0.1 angstrom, 10.8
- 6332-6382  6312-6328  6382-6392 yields -0.4 angstrom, 10.7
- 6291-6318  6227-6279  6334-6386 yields 0.3 angstrom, 10.8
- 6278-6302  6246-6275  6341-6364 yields -0.4 angstrom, 10.7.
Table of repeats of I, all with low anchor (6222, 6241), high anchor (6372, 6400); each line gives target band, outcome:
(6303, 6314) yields 0.04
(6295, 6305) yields 0.05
